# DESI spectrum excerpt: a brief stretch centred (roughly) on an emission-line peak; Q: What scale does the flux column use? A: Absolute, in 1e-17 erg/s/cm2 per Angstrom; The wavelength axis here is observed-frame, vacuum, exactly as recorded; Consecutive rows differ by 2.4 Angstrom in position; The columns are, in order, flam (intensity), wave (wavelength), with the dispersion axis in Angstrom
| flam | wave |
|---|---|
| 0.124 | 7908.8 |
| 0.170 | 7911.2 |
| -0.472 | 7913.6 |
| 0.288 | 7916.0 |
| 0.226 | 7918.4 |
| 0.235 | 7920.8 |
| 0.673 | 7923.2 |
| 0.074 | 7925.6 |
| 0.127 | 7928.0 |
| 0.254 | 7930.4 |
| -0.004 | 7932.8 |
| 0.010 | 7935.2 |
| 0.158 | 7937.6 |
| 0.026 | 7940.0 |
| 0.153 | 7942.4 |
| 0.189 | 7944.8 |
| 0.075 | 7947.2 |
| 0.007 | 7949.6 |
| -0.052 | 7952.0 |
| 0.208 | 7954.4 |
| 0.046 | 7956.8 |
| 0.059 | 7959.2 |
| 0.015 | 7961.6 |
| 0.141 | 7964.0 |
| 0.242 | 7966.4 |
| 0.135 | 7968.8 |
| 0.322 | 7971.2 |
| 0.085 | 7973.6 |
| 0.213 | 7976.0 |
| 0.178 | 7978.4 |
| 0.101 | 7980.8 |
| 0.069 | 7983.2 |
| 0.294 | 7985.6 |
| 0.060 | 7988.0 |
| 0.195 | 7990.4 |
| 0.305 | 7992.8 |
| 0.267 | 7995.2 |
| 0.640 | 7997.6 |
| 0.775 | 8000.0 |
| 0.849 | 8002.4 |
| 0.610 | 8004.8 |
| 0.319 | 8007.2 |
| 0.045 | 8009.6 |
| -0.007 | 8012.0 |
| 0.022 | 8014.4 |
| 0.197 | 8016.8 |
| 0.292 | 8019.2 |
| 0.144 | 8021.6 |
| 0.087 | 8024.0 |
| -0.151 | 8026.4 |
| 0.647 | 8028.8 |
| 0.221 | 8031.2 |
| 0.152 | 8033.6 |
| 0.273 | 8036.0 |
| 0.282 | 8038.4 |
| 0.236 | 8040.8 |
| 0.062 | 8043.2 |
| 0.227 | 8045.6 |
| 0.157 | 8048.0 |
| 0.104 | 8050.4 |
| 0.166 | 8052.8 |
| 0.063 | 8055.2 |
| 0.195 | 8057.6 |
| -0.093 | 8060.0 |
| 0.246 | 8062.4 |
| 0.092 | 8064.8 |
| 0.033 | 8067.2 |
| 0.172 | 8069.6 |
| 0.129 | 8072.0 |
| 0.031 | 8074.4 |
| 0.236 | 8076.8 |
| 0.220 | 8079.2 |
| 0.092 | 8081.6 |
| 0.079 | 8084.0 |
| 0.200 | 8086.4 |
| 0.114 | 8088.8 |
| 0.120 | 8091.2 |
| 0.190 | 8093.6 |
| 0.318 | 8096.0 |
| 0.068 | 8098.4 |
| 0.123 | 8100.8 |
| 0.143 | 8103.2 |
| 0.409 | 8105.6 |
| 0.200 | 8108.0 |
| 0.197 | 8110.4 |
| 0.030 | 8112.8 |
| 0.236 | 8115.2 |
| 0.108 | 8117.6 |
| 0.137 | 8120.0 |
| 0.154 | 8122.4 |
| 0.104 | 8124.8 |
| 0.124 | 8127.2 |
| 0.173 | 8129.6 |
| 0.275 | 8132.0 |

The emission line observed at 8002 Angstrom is [O II]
